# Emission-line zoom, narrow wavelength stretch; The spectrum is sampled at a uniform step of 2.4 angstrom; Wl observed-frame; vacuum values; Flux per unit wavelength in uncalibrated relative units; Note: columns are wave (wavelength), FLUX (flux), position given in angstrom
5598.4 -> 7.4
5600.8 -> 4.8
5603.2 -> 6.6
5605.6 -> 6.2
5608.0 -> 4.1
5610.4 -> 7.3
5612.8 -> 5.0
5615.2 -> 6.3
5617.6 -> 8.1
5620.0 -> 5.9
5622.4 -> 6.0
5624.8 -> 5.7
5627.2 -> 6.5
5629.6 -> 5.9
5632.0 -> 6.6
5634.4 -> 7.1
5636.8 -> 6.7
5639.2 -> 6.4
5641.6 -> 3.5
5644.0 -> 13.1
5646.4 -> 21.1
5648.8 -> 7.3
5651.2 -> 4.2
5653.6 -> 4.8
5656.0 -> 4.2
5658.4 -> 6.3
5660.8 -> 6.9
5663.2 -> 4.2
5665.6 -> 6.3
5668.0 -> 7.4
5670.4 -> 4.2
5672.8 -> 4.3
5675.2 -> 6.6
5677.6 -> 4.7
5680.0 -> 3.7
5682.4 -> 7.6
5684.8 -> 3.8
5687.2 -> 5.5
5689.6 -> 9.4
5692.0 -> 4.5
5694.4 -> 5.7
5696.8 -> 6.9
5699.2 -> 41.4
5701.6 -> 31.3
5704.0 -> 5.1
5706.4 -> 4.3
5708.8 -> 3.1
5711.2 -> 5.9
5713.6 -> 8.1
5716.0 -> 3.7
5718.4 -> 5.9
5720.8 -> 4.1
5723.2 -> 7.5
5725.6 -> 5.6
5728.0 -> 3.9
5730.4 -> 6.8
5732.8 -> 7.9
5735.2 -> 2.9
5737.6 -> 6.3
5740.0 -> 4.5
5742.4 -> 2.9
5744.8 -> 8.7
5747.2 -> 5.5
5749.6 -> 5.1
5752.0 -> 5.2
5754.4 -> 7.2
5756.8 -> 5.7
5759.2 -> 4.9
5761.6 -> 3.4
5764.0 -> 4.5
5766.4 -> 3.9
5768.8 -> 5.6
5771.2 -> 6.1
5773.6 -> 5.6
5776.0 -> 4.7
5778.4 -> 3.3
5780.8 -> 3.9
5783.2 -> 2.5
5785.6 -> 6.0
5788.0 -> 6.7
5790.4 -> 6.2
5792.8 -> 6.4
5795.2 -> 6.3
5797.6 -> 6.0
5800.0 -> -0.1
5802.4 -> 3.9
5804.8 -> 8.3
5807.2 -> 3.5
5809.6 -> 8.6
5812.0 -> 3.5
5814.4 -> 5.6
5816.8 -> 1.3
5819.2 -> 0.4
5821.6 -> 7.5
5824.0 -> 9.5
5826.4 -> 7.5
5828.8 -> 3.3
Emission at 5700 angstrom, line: [O III] 5007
